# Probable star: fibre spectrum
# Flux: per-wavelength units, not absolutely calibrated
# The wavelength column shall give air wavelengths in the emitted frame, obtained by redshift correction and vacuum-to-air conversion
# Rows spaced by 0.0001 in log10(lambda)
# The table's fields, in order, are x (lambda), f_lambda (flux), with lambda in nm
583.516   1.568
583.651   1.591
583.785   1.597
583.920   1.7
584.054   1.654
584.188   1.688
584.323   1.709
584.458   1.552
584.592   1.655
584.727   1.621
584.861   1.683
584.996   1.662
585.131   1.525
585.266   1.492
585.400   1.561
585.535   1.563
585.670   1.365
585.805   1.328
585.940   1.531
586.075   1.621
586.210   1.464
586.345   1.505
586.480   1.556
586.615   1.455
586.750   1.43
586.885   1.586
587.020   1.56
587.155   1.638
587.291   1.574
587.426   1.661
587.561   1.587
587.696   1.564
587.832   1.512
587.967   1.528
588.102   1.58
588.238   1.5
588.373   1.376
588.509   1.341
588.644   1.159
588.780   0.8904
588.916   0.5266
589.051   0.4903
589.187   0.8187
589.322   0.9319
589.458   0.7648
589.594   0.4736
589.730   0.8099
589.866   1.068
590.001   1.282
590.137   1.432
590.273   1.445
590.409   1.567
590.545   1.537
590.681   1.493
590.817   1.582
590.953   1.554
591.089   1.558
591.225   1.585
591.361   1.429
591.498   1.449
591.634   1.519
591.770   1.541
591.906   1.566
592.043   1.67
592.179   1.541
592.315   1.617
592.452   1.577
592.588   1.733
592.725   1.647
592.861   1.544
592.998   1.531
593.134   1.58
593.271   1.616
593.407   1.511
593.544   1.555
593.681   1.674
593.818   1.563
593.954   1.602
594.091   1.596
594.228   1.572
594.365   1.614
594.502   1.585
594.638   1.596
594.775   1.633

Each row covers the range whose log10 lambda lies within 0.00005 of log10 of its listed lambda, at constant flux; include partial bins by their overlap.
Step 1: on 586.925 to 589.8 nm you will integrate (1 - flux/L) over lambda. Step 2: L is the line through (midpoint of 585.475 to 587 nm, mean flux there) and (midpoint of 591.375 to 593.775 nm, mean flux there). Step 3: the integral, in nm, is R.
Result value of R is 0.59 nm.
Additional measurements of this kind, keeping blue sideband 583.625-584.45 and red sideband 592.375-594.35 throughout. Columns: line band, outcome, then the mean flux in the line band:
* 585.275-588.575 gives 0.24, 1.52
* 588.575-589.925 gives 0.69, 0.792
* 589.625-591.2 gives 0.23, 1.38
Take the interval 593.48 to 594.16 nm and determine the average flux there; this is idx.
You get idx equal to 1.6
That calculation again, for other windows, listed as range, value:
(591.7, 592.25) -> 1.58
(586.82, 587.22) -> 1.6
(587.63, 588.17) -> 1.55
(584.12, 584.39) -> 1.7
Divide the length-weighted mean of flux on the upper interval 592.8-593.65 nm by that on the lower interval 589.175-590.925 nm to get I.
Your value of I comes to 1.3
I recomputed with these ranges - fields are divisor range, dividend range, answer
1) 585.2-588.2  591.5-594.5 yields 1.04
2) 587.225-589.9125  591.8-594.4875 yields 1.38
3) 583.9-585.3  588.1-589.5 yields 0.62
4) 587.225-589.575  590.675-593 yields 1.30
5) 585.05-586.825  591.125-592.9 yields 1.05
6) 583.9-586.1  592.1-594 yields 1.01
